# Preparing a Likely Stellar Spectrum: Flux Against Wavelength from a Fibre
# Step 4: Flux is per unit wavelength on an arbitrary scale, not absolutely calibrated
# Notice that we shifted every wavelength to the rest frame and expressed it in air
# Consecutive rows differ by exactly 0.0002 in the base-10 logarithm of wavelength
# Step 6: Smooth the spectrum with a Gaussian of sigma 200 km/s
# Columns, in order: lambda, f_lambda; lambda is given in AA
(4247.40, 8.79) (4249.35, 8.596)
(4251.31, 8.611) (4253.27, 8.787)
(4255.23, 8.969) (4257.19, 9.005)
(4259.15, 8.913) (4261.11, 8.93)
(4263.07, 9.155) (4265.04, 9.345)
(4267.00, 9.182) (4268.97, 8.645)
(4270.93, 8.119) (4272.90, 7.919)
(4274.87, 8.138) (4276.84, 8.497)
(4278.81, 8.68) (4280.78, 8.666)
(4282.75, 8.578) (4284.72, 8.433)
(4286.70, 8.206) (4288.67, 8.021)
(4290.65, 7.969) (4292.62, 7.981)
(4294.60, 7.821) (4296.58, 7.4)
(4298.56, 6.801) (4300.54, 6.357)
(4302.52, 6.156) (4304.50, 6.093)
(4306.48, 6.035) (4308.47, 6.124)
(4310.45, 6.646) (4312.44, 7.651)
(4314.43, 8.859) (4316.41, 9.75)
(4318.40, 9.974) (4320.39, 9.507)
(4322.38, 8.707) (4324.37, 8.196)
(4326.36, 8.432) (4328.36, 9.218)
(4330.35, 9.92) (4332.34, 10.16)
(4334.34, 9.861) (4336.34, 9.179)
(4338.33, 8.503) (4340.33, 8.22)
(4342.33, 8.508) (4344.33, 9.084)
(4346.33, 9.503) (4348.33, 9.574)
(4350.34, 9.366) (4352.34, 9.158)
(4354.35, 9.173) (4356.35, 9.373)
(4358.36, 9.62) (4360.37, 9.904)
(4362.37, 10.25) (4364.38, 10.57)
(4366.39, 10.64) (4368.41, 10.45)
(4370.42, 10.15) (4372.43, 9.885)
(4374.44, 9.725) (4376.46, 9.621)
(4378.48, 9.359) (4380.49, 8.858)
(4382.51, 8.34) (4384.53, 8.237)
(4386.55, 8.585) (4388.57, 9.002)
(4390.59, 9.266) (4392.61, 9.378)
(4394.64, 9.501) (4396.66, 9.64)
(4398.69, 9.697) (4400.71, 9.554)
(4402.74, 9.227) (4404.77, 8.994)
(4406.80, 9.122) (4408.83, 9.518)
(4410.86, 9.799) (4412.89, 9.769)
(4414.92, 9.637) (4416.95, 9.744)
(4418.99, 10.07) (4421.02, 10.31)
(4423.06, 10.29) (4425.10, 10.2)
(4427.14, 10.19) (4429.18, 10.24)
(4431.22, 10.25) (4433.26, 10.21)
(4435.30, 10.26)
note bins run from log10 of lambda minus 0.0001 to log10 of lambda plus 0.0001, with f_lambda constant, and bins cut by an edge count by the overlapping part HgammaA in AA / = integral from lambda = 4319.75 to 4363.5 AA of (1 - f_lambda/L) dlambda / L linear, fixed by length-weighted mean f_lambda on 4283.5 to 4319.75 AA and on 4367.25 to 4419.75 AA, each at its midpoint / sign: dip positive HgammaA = -4.5 AA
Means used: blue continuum 7.6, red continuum 9.43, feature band 9.25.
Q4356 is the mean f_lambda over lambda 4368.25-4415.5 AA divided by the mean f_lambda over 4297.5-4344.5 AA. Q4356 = 1.14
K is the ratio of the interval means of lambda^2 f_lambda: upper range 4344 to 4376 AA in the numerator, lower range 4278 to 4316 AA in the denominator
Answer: 1.34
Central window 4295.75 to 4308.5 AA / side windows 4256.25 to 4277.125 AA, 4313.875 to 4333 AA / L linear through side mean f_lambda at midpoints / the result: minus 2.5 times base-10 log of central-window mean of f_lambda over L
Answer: 0.372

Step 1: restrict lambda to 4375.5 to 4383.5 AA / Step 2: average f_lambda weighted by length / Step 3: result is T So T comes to 9.04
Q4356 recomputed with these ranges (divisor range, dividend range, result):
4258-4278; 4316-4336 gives 1.08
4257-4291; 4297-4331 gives 0.92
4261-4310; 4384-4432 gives 1.22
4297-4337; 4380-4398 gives 1.10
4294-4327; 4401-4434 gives 1.28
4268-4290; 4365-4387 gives 1.14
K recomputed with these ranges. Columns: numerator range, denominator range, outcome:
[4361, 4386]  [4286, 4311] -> 1.42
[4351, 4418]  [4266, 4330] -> 1.23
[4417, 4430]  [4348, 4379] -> 1.07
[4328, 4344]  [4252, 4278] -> 1.09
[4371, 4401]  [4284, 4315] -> 1.33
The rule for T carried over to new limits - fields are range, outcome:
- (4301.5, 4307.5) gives 6.1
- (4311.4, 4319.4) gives 9.04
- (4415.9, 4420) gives 9.9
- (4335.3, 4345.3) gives 8.7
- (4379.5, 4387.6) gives 8.5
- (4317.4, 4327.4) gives 8.96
